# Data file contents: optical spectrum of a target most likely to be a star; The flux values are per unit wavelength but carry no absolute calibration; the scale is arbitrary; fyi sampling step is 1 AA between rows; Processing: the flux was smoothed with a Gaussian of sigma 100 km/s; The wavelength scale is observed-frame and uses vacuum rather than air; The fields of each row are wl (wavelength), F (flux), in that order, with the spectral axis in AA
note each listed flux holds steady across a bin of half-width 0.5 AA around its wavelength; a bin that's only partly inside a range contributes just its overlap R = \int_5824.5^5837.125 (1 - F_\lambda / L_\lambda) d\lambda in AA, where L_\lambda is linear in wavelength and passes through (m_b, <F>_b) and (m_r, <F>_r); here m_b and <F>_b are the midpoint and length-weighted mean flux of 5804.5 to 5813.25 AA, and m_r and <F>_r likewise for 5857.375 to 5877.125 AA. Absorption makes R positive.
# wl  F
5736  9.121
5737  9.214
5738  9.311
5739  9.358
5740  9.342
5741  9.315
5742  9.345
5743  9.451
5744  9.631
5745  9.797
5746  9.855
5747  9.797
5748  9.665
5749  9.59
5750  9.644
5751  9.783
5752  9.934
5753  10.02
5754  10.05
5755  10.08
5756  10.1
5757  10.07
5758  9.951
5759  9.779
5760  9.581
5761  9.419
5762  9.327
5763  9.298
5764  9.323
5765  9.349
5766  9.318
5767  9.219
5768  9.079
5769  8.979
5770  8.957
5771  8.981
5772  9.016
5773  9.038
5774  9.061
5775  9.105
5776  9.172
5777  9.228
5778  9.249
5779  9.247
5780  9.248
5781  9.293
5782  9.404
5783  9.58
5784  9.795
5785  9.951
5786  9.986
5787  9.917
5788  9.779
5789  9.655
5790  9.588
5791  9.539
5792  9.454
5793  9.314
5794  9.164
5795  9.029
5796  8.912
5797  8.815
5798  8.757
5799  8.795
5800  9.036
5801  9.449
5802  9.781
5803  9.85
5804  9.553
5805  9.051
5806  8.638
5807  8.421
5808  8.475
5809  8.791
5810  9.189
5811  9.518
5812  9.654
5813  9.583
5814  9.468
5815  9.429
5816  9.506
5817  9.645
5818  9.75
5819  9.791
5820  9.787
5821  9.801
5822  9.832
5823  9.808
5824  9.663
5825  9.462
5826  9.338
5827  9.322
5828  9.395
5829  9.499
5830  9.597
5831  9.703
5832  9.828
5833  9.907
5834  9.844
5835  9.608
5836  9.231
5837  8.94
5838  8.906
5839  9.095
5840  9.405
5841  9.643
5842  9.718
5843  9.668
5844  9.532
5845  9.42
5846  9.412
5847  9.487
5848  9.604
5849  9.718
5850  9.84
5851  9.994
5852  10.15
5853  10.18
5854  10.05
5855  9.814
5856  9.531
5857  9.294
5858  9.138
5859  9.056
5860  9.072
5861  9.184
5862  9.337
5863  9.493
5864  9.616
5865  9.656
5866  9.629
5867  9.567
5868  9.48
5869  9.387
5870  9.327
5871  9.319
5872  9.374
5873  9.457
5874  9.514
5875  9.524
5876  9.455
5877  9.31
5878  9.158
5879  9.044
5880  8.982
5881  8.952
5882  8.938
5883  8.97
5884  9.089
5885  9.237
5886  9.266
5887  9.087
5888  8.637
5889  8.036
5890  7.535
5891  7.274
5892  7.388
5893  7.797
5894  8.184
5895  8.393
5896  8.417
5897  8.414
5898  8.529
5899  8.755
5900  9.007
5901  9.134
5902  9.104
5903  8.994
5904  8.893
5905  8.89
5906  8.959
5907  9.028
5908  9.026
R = -0.5 AA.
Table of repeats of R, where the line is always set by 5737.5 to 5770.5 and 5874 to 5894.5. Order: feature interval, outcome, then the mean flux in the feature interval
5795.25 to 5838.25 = -1.1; 9.38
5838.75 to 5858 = -1.5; 9.65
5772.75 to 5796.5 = -0.1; 9.41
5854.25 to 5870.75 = -1.1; 9.42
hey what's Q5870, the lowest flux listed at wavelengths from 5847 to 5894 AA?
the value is 7.274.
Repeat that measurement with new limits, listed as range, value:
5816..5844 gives 8.906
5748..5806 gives 8.638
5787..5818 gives 8.421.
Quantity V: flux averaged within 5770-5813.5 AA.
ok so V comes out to 9.28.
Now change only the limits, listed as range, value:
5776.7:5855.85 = 9.48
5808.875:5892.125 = 9.38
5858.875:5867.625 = 9.42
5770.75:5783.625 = 9.21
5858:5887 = 9.29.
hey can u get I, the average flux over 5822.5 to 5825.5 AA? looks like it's 9.64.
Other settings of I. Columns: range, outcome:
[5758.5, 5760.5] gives 9.68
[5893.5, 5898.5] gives 8.39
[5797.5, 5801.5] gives 9.01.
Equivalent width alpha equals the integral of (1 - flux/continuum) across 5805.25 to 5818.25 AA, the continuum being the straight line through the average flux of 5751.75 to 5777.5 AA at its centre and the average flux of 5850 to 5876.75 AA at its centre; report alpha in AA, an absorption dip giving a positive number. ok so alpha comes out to 0.35 AA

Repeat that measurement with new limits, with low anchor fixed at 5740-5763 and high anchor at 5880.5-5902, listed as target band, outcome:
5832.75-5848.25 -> -0.8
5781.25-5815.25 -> 0.0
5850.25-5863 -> -1.1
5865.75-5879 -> -1.1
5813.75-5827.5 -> -0.7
